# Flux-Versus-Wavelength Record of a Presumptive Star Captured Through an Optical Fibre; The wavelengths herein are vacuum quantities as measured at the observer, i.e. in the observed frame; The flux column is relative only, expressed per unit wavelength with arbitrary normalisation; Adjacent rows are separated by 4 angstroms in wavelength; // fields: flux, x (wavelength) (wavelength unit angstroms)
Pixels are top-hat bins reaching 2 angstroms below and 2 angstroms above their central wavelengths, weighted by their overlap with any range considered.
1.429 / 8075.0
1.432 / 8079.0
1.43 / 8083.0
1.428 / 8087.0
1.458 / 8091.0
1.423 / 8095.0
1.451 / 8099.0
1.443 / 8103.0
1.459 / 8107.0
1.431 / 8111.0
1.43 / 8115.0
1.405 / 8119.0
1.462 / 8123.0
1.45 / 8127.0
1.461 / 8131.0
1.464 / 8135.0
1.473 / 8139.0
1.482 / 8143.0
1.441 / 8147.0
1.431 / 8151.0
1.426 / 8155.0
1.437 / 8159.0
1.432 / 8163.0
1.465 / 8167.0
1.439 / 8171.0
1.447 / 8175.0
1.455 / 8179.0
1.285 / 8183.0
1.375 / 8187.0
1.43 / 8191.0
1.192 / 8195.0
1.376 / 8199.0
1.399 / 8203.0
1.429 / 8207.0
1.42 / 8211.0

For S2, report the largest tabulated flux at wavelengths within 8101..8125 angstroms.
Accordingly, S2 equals 1.462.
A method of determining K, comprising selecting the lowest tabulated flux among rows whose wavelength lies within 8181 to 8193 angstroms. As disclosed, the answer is 1.285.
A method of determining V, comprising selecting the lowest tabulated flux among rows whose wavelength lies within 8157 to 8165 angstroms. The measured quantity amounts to 1.432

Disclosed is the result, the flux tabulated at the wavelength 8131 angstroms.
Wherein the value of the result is 1.461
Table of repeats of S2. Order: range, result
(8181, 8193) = 1.43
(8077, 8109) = 1.459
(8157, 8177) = 1.465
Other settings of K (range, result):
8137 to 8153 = 1.431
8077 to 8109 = 1.423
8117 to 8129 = 1.405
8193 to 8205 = 1.192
